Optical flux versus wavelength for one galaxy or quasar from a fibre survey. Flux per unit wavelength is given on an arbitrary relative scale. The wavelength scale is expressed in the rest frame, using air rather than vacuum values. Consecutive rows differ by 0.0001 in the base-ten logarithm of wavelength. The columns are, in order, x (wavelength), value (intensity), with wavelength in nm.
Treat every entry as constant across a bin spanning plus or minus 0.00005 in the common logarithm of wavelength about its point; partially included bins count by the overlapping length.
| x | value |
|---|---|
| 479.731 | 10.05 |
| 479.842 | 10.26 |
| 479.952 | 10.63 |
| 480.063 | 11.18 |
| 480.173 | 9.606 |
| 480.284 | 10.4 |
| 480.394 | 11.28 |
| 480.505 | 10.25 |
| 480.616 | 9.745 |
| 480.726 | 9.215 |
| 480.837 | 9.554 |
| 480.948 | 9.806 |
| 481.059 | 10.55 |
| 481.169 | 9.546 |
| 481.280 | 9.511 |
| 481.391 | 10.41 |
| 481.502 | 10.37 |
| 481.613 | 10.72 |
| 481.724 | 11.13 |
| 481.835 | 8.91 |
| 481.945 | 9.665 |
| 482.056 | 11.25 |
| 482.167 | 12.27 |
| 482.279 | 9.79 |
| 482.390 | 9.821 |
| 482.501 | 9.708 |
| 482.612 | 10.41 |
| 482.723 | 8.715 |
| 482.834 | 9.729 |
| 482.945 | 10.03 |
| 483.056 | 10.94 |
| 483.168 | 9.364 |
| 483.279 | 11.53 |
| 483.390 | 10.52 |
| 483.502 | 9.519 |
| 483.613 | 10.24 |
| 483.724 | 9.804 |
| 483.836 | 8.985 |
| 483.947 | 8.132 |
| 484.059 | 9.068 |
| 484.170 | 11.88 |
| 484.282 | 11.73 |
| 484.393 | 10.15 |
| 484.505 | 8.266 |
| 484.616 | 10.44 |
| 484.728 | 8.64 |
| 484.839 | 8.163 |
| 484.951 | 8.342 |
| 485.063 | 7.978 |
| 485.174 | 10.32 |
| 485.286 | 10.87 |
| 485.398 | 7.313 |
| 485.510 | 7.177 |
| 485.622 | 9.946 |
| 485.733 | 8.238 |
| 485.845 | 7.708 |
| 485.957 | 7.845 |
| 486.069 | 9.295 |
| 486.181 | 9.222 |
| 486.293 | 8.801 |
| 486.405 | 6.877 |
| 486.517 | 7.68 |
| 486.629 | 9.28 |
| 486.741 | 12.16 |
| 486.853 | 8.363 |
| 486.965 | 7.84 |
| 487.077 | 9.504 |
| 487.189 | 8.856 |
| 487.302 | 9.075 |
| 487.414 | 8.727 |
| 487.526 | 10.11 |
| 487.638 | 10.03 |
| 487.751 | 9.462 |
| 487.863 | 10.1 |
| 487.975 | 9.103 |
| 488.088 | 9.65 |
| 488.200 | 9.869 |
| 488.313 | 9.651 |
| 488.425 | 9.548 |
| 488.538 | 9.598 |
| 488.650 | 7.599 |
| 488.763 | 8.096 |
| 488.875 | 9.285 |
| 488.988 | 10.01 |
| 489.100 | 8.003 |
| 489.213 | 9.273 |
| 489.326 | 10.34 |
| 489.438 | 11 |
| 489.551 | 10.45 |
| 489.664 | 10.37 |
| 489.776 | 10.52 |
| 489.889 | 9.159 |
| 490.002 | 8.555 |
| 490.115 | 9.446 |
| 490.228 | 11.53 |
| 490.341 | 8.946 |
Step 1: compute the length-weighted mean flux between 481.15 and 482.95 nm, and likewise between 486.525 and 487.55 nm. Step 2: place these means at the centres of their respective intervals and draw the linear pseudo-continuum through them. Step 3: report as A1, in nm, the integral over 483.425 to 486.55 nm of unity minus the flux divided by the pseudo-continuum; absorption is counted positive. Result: 0.18 nm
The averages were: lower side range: 10.1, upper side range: 9.22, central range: 9.04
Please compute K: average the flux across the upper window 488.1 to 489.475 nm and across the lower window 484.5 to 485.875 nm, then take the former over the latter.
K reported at 1.07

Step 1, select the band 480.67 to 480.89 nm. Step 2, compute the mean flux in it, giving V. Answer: 9.4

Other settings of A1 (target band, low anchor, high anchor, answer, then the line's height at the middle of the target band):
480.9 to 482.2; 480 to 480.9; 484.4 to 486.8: -0.06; 9.87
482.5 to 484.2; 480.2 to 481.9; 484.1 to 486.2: -0.06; 9.55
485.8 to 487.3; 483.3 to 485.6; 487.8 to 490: 0.12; 9.47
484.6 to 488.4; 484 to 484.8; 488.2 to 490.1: 0.29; 9.76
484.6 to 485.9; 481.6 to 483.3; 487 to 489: 0.14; 9.76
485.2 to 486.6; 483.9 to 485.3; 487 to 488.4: 0.15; 9.5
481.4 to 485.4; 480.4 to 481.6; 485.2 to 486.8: -0.21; 9.4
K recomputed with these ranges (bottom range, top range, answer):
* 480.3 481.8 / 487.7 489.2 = 0.91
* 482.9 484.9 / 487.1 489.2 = 0.94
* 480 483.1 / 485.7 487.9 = 0.88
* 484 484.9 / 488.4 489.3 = 0.92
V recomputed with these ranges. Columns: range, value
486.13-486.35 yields 8.99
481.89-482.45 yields 10.5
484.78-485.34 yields 9.13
